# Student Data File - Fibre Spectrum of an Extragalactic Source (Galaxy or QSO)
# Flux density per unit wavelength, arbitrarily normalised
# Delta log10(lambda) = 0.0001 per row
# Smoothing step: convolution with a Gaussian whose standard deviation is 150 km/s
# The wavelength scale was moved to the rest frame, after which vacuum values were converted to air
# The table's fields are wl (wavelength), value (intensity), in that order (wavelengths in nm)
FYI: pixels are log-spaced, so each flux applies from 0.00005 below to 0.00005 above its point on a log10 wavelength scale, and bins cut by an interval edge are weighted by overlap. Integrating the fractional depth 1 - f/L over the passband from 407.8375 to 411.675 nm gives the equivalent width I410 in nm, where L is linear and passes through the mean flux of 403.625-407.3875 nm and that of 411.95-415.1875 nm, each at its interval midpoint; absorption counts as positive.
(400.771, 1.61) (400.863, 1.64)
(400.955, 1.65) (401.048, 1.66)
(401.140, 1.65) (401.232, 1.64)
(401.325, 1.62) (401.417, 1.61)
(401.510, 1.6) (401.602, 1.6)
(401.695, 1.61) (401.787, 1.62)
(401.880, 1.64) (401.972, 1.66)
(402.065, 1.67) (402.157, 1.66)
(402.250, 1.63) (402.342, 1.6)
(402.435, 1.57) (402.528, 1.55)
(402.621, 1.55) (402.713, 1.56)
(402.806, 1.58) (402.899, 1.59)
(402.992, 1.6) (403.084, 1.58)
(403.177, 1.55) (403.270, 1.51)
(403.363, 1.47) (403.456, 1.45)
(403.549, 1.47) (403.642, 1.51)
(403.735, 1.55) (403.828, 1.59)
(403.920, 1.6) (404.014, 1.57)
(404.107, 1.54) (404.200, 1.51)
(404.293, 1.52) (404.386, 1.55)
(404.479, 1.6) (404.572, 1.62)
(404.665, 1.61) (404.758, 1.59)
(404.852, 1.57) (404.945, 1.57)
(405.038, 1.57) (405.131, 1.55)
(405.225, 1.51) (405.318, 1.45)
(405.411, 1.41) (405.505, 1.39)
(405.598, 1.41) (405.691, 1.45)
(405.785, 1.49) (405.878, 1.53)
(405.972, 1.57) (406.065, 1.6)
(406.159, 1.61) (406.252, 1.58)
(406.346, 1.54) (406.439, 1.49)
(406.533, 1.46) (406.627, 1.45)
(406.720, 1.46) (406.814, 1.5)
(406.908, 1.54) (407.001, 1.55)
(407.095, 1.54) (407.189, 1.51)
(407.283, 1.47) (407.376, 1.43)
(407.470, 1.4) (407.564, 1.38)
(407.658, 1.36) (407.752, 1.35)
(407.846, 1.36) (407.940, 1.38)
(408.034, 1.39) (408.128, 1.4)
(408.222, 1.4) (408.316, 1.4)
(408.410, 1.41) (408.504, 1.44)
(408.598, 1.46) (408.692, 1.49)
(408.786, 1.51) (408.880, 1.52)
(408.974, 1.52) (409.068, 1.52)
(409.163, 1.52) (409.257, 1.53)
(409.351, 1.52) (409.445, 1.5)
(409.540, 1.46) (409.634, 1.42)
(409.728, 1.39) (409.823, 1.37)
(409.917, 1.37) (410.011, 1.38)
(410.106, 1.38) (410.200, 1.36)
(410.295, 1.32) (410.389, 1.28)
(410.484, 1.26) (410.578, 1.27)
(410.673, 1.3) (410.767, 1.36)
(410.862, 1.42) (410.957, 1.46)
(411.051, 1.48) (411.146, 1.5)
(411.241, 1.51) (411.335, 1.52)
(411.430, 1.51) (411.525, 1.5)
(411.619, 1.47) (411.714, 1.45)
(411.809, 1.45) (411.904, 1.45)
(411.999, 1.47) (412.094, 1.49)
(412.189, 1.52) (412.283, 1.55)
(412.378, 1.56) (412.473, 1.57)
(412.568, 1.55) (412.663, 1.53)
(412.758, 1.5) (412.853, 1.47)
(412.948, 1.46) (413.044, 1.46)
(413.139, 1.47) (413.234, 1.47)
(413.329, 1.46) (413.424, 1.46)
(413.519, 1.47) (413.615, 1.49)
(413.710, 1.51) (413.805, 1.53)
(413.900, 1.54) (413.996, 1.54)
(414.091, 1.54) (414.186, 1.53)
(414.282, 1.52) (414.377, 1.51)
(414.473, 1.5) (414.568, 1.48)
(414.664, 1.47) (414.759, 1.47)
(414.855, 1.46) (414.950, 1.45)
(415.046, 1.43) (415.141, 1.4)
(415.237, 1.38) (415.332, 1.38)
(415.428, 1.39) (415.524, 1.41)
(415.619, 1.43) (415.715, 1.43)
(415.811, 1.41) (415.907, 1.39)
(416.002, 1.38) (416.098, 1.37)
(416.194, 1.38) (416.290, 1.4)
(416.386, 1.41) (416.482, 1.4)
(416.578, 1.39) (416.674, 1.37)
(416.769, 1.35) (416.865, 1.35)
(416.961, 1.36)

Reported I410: 0.21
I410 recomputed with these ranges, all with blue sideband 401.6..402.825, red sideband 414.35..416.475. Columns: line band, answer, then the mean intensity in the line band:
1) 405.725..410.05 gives 0.17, 1.47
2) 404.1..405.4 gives 0.02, 1.55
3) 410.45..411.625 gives 0.04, 1.43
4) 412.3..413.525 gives -0.03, 1.5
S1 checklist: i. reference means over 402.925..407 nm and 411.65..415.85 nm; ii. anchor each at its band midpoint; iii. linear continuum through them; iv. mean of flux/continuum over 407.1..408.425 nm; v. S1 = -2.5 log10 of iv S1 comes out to 0.08 mag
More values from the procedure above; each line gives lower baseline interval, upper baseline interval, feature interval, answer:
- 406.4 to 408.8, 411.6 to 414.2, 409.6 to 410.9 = 0.09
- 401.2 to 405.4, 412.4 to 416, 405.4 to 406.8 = 0.03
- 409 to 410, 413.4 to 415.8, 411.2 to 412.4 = -0.02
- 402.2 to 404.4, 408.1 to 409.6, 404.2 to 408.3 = 0.01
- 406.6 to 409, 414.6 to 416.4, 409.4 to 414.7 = -0.02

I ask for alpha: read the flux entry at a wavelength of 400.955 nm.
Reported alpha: 1.65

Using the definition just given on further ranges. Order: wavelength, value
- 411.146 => 1.5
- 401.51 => 1.6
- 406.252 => 1.58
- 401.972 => 1.66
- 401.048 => 1.66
